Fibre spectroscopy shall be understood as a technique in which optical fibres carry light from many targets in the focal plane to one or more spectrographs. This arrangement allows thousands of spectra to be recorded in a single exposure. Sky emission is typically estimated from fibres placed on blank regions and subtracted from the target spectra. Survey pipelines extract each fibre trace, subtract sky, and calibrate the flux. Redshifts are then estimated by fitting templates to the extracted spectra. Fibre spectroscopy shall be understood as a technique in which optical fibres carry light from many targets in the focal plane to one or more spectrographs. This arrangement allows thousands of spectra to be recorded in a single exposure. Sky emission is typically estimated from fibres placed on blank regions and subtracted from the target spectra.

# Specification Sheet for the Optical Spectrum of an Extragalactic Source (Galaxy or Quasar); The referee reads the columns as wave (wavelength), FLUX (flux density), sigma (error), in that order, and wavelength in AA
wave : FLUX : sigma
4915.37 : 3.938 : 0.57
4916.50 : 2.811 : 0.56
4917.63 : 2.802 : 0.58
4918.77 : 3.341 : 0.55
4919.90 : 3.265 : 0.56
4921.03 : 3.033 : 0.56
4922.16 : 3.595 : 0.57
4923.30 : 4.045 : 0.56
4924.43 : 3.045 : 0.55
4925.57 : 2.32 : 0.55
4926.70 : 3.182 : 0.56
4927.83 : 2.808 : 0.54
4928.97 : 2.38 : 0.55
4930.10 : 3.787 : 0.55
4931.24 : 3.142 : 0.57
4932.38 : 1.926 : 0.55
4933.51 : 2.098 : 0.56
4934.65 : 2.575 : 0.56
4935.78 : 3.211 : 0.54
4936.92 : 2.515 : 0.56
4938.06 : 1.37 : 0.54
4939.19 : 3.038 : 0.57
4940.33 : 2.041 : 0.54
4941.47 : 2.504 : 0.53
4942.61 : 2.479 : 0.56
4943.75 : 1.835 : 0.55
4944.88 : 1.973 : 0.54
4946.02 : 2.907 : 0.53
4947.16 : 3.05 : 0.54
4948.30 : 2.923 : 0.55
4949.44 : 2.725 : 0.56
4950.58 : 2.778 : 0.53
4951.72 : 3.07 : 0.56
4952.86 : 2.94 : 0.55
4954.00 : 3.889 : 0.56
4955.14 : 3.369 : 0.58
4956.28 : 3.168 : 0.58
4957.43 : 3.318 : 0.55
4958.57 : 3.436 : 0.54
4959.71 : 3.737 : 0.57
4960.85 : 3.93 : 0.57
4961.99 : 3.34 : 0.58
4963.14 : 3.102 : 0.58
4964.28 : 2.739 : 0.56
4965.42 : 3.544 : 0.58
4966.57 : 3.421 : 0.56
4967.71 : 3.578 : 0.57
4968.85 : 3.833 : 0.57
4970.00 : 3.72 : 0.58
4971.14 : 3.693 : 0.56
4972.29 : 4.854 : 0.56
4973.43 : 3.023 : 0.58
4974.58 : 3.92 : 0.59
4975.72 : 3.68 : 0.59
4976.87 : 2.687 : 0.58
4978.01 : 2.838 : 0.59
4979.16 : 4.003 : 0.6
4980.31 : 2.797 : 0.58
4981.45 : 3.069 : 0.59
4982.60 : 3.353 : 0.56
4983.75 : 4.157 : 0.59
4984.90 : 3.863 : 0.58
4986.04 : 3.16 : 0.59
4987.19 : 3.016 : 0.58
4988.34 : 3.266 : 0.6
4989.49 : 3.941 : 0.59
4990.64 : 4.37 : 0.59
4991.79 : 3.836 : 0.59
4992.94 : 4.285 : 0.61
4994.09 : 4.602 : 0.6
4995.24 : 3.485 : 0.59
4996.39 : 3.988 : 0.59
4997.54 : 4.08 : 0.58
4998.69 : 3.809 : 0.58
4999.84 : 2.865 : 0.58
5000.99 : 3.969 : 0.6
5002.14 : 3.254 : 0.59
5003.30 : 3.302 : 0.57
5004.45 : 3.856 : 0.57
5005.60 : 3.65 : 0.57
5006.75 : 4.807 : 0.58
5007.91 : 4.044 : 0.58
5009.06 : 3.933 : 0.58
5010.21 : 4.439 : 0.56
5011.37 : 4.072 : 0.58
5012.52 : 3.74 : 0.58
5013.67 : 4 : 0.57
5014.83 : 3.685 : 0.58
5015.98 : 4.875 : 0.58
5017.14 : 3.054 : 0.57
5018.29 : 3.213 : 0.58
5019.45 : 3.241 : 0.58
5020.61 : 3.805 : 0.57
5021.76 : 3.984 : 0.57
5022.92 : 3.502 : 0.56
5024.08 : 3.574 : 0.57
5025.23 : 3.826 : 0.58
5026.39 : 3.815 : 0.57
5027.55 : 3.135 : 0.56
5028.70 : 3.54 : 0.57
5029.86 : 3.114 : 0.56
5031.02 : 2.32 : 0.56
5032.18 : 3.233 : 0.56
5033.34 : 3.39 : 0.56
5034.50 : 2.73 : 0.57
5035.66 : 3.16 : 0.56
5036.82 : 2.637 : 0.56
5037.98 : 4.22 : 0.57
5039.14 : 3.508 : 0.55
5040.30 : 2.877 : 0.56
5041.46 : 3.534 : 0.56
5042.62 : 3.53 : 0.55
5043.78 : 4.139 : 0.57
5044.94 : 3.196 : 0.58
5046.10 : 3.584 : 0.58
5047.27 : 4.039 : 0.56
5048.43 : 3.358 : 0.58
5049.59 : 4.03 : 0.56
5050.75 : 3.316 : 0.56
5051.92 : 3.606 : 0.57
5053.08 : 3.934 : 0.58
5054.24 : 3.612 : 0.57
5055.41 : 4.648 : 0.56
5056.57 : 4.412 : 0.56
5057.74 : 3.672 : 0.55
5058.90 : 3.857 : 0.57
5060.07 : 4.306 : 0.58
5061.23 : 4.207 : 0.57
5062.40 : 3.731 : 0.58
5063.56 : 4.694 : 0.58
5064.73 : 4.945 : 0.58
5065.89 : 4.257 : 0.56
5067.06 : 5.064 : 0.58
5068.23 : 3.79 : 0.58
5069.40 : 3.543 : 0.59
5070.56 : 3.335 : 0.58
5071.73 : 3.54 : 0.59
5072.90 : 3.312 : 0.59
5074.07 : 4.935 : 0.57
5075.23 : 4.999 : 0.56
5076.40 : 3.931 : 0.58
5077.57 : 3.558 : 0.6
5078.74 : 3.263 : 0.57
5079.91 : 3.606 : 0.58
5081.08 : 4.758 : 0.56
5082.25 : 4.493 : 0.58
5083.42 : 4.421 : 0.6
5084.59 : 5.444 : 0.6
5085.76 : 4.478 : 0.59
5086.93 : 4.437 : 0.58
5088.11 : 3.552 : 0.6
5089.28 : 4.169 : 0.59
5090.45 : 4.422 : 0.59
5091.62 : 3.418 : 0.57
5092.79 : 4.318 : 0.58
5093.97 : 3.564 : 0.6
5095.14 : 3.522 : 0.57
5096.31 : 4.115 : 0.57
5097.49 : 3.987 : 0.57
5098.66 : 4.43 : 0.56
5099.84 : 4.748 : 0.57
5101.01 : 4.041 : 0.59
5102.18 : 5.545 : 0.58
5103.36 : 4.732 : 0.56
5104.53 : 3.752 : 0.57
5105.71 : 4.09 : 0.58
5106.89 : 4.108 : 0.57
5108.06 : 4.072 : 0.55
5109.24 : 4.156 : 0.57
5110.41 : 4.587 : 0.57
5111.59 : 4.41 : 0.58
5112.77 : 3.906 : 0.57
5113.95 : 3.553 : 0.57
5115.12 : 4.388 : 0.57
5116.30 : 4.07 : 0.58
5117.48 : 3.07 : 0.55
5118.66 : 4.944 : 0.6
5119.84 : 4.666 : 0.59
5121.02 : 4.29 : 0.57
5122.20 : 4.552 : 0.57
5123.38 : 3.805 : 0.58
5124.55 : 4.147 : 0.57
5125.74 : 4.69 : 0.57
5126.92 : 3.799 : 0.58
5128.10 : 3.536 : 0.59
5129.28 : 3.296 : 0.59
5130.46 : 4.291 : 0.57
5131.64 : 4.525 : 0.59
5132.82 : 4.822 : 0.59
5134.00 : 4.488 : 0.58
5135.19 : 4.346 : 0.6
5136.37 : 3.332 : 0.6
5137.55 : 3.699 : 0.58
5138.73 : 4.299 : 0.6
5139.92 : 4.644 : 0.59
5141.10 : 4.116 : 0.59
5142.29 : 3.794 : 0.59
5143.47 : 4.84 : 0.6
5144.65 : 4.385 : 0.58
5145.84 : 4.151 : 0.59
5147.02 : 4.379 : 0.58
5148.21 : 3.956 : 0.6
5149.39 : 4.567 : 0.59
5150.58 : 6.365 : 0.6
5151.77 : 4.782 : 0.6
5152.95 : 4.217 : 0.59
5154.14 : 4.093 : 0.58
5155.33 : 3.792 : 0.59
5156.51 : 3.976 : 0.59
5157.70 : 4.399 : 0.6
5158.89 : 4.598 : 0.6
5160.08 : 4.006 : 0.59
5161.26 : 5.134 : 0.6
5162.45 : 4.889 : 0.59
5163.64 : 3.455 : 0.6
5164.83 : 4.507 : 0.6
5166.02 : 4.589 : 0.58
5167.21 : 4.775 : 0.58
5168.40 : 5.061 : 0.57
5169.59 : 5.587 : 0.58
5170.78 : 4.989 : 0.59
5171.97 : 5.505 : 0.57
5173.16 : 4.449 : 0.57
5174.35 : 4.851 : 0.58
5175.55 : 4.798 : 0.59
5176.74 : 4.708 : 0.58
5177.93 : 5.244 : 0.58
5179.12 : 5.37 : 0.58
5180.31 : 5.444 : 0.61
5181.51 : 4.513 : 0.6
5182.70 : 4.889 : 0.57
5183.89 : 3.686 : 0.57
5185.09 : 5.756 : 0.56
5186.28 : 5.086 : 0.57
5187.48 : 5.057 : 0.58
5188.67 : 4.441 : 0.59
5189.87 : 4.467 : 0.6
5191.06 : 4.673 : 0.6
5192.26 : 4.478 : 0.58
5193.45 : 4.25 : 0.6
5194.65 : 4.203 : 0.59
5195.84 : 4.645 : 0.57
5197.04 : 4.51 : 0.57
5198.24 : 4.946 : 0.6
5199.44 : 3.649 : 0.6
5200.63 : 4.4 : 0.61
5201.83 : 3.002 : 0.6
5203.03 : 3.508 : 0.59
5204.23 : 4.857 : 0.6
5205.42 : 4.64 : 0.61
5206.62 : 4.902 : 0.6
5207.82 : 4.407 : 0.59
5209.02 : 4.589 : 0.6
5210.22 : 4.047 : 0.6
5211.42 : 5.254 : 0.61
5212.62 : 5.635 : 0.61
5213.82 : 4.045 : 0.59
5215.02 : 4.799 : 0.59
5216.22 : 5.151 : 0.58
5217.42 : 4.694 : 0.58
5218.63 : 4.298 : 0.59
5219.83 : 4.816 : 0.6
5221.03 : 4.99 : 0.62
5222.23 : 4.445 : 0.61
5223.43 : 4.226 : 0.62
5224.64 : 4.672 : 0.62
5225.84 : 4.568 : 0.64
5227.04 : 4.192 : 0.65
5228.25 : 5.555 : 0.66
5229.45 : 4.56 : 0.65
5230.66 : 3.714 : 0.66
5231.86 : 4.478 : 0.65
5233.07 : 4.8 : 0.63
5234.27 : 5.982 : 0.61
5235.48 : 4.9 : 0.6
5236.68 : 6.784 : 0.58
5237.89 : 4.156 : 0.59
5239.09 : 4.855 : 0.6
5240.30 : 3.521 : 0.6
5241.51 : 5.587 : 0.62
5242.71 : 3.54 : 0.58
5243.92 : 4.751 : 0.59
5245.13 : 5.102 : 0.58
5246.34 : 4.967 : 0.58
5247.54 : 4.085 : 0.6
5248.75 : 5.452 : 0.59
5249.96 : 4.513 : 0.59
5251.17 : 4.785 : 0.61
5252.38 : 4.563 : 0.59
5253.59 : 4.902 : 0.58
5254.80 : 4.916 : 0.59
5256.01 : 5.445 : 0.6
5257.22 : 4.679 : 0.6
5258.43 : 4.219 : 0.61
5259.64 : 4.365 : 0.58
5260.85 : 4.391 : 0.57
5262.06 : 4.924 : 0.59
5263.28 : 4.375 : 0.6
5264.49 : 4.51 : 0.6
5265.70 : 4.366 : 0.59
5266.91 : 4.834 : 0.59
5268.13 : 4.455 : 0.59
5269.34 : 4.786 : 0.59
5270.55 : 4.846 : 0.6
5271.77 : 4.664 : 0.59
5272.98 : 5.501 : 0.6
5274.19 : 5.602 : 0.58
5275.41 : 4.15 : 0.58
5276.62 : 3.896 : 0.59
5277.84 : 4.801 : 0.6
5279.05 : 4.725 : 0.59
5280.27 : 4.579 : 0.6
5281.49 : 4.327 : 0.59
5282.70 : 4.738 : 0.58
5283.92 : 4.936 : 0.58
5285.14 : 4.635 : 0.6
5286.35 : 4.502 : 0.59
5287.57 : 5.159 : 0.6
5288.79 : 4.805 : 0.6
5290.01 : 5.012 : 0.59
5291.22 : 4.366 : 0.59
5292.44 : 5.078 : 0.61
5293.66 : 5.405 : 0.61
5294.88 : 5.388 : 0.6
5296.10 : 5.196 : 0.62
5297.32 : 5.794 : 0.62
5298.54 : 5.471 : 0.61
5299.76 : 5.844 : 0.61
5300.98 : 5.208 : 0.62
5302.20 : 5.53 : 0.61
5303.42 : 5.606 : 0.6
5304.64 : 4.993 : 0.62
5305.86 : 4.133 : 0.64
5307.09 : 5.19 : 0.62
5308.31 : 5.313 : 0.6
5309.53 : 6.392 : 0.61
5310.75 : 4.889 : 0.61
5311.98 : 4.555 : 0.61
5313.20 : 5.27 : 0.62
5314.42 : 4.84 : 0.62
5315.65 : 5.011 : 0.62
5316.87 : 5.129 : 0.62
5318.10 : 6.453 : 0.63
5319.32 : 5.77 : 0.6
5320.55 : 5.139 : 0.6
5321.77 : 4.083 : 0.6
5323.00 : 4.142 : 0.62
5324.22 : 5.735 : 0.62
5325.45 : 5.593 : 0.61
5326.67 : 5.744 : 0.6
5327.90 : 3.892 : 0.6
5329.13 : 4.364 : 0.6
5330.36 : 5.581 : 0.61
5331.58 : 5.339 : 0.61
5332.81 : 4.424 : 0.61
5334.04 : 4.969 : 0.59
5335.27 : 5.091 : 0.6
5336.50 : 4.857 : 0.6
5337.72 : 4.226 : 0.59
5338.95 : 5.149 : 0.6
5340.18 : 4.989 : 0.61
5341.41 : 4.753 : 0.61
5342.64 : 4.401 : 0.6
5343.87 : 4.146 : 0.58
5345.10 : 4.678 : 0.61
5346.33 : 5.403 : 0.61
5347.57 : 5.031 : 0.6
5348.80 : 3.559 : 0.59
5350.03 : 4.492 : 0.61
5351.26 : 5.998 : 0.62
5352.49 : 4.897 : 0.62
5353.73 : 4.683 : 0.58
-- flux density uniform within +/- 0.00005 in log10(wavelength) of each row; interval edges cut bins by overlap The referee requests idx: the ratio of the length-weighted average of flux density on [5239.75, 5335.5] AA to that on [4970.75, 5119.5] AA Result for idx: 1.27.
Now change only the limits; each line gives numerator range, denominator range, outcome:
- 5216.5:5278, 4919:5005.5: 1.45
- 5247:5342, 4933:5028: 1.44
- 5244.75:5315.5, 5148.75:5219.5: 1.06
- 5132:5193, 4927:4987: 1.48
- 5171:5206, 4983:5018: 1.20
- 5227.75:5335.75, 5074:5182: 1.13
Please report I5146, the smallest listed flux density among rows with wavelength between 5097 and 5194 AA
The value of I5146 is 3.07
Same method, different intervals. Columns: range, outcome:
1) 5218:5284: 3.521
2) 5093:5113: 3.522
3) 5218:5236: 3.714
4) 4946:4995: 2.687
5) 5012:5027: 3.054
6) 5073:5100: 3.263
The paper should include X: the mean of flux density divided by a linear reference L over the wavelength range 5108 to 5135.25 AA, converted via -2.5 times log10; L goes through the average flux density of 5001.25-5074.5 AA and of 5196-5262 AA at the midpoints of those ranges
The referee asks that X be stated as -0.01 mag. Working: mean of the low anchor 3.74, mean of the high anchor 4.65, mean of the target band 4.18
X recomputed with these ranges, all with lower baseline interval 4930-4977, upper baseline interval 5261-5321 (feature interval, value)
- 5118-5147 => -0.04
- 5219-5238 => -0.04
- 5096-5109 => -0.11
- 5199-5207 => 0.09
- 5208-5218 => -0.05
